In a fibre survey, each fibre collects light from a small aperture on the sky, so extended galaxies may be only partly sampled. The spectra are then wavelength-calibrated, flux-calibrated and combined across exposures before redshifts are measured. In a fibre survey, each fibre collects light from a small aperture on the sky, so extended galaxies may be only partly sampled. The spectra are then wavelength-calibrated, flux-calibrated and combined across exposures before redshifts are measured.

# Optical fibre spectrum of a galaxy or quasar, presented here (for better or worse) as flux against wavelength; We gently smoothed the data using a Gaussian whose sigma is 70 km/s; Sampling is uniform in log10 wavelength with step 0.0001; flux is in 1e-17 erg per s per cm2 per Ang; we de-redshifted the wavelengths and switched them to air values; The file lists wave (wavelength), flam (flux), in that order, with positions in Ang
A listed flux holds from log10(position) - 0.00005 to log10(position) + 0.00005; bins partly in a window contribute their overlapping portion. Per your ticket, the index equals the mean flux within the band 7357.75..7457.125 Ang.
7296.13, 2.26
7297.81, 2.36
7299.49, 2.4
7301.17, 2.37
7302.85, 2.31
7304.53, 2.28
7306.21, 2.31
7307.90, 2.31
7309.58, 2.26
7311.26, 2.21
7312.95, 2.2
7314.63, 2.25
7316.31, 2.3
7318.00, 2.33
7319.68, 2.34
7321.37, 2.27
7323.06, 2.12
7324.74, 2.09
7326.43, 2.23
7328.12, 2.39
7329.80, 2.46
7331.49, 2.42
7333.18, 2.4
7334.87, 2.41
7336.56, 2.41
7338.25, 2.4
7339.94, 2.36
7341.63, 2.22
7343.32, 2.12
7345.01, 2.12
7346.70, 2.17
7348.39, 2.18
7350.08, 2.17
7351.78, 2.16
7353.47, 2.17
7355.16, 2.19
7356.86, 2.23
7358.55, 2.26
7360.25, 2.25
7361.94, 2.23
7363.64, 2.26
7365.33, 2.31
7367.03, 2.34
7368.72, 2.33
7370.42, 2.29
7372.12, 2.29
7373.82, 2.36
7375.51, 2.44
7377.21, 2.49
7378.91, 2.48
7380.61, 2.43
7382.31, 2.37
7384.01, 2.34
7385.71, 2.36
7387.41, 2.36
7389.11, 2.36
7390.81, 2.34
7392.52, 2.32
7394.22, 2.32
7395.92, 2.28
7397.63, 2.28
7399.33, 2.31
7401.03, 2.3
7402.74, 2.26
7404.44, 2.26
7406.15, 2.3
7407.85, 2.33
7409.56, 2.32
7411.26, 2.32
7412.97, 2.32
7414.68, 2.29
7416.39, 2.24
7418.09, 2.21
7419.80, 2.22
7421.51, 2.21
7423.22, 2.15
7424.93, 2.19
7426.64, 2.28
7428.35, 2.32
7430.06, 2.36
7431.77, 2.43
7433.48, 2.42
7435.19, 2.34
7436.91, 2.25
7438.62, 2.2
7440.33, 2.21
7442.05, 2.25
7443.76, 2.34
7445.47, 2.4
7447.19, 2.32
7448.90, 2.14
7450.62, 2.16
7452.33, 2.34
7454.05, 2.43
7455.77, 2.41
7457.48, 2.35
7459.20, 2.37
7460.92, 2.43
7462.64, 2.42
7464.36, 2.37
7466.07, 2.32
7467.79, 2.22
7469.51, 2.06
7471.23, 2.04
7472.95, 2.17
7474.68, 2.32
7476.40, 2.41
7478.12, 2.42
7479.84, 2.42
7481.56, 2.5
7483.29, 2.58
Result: 2.31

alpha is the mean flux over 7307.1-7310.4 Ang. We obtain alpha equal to 2.29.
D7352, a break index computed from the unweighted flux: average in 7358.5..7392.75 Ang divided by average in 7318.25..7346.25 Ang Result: 1.02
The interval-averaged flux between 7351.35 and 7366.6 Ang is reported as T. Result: 2.23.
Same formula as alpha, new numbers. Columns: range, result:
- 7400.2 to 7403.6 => 2.28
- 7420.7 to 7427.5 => 2.21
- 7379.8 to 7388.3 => 2.37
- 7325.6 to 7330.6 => 2.36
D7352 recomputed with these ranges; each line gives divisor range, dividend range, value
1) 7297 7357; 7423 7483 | 1.02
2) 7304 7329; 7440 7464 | 1.03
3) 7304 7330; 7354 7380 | 1.02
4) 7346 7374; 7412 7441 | 1.01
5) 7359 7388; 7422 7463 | 0.98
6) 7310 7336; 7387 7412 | 1.01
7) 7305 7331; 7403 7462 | 1.01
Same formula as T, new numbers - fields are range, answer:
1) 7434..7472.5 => 2.29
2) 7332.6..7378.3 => 2.28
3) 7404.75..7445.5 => 2.28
